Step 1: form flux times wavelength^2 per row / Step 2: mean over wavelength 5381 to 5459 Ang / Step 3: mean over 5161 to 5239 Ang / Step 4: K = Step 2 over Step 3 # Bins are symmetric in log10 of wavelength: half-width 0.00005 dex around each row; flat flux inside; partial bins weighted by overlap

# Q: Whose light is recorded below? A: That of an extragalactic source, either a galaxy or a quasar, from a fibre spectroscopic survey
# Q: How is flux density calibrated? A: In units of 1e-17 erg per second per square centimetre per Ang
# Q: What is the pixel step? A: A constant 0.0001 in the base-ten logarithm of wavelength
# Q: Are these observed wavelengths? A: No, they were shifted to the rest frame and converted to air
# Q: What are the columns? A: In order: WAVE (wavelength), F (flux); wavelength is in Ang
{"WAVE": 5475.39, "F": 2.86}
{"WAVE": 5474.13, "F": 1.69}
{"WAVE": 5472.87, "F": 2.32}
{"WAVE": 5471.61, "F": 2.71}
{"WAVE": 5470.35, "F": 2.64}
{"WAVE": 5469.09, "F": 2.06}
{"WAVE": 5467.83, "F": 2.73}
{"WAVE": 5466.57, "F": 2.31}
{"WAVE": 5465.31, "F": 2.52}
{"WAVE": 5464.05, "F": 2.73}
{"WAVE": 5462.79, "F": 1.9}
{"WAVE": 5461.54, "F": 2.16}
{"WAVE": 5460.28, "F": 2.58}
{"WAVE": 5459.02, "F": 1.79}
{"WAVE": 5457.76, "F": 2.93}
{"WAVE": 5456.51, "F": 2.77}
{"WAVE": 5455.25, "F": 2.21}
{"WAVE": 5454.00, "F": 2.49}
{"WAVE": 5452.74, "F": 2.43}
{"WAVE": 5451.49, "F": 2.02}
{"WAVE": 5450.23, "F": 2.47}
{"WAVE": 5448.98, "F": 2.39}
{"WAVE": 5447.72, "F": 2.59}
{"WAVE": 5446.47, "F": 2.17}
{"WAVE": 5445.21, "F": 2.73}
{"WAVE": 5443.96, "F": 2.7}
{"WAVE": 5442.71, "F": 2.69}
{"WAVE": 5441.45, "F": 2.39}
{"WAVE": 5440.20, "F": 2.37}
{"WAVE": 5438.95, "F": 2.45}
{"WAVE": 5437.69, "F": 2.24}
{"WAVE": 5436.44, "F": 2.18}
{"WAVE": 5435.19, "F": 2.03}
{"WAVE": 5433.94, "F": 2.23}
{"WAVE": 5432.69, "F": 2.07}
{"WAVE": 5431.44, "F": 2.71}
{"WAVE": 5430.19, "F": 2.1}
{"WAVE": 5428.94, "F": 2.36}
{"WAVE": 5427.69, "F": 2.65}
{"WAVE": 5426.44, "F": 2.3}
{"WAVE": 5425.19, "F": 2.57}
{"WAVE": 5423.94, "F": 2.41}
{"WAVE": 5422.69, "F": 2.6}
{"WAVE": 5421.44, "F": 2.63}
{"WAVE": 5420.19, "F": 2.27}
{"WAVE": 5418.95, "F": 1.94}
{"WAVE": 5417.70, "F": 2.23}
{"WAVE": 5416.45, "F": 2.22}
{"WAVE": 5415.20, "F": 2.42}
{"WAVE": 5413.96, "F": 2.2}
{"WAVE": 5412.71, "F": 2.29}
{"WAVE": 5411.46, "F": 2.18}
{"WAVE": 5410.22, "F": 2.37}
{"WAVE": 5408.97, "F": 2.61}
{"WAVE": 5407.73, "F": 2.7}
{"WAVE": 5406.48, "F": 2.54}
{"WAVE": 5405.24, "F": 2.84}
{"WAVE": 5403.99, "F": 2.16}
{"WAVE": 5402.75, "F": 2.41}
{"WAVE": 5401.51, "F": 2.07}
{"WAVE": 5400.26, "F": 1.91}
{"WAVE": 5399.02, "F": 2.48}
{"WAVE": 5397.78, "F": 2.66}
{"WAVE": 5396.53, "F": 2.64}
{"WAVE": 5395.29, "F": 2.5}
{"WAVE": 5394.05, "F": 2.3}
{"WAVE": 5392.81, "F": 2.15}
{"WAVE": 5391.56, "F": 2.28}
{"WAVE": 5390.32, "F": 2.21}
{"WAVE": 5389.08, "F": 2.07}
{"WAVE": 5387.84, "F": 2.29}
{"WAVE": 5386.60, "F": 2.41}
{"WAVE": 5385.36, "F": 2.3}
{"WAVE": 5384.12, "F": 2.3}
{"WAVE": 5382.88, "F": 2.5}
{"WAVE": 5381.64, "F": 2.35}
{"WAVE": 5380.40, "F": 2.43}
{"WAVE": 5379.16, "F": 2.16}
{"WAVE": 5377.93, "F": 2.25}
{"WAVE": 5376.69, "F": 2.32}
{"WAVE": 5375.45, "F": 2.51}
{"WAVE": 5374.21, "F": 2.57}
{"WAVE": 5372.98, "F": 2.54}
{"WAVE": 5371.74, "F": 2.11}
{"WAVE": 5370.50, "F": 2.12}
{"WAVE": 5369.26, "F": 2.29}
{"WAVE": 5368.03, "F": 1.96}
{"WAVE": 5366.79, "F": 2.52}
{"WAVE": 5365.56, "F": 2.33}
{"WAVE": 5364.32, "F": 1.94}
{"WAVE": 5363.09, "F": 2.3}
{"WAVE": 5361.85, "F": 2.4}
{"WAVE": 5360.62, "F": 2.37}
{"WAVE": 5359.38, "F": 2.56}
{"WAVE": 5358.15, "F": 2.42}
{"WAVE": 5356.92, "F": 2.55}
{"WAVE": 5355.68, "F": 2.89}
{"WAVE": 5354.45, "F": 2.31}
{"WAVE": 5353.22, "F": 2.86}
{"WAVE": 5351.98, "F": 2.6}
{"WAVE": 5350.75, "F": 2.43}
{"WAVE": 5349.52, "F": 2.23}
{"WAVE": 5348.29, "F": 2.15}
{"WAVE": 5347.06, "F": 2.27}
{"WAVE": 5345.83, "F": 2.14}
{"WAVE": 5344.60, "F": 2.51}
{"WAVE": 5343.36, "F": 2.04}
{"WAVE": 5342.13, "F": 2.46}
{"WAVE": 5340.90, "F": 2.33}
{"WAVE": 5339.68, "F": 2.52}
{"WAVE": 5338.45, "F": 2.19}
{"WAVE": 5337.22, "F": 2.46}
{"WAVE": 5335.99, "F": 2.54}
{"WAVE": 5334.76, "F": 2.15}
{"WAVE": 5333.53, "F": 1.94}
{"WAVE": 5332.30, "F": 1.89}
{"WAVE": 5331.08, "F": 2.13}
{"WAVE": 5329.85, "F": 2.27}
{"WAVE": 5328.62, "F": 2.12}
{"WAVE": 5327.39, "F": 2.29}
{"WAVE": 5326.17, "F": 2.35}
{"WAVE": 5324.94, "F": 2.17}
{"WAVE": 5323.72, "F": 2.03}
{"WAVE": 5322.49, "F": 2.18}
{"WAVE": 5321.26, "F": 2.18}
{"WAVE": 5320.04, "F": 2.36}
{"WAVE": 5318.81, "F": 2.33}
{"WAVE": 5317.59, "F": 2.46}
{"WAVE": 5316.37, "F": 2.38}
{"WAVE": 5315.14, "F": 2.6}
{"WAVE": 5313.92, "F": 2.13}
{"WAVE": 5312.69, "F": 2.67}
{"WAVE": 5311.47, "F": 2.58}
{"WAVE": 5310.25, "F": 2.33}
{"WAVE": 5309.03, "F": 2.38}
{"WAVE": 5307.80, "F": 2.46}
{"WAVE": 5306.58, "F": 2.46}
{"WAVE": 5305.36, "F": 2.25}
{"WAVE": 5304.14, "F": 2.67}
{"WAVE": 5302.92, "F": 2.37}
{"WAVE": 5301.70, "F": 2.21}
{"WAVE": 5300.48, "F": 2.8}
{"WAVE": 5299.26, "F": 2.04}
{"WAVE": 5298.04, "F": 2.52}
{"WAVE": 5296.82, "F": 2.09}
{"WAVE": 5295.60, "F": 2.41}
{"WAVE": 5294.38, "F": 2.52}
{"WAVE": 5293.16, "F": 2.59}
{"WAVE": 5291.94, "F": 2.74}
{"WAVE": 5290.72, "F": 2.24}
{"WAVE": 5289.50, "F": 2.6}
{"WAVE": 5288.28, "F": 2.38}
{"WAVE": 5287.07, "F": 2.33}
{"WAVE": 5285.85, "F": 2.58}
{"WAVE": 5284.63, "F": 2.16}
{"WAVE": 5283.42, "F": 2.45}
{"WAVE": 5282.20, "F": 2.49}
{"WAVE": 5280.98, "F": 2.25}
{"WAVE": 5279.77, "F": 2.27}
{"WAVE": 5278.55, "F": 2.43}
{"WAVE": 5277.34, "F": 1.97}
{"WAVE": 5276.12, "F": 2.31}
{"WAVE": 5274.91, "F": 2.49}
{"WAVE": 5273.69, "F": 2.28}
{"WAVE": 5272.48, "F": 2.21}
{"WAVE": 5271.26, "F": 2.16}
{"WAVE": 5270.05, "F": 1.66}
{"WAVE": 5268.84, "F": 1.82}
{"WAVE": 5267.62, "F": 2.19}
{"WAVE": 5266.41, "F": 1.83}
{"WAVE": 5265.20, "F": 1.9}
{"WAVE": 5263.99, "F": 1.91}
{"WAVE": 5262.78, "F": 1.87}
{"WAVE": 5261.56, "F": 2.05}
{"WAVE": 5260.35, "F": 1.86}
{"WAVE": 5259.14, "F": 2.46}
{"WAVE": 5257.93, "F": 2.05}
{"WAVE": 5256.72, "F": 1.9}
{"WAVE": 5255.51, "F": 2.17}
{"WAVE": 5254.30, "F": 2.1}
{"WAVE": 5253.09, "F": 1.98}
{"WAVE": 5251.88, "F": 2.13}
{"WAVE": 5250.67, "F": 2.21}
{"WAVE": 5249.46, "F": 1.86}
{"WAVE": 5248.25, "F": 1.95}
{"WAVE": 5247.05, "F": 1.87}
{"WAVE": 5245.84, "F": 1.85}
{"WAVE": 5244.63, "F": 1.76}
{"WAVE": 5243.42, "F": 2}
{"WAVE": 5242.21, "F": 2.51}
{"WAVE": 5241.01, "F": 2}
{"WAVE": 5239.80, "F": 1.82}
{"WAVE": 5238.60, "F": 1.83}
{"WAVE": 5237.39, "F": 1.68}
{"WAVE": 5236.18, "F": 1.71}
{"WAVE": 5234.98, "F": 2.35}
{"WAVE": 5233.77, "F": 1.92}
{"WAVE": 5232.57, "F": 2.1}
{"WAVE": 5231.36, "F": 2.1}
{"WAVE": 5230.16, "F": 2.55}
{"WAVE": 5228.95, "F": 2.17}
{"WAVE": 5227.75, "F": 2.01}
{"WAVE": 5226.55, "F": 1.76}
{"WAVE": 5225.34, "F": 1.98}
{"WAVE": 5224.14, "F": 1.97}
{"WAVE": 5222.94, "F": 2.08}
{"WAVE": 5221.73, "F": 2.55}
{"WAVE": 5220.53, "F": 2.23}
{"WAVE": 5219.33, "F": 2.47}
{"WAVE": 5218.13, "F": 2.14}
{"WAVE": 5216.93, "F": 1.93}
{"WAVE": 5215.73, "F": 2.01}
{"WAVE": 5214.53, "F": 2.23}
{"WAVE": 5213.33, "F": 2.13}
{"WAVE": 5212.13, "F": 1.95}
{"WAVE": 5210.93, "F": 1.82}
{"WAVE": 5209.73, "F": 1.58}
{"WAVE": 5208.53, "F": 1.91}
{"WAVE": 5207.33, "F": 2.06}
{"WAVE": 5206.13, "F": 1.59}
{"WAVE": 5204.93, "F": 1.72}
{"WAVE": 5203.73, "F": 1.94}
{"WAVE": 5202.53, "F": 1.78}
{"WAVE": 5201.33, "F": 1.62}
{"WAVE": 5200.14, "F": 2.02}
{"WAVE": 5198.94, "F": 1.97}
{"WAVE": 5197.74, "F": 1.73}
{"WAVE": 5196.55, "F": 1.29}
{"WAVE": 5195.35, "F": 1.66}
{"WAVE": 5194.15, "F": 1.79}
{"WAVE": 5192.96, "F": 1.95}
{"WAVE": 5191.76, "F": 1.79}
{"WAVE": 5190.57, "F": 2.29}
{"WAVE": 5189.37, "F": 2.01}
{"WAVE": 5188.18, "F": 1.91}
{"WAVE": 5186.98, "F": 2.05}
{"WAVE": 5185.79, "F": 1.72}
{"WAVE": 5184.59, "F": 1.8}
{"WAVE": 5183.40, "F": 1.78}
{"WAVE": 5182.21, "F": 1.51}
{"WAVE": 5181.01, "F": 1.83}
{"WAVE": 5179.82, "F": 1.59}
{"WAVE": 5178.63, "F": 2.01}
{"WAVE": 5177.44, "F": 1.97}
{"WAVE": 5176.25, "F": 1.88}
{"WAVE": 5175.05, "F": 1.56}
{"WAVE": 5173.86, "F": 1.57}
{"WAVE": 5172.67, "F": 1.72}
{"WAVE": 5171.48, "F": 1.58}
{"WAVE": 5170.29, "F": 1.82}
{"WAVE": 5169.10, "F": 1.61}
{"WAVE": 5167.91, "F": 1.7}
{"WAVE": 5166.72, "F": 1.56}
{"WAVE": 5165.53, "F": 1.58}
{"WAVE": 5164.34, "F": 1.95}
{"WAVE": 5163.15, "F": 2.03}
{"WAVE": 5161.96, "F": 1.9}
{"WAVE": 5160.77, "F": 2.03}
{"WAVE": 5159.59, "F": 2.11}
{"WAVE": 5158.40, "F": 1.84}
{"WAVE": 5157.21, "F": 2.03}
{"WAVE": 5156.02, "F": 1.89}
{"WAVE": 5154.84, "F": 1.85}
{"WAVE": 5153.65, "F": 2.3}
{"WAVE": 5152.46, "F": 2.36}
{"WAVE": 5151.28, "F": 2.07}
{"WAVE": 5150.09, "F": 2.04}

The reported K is 1.36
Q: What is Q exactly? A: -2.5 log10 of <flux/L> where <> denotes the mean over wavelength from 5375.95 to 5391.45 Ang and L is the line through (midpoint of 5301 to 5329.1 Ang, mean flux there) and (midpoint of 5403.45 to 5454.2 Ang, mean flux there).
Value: 0.03 mag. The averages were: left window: 2.35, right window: 2.39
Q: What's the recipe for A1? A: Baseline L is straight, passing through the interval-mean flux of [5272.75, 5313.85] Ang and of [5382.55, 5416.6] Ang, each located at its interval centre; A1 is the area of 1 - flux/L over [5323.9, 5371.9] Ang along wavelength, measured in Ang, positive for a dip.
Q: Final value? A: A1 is 1.4 Ang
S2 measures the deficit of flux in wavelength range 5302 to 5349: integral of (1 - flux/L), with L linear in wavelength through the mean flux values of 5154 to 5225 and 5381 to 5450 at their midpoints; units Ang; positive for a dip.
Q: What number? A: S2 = -2.93 Ang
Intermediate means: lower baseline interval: 1.88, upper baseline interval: 2.37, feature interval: 2.31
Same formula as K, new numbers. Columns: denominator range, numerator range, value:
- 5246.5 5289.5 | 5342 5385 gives 1.14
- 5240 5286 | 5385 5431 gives 1.19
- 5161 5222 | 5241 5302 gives 1.21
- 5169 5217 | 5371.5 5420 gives 1.39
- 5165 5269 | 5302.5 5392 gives 1.27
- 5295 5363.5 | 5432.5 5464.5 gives 1.06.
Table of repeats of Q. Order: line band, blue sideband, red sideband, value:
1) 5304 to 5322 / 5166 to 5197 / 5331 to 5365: -0.09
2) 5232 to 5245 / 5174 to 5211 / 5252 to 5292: 0.03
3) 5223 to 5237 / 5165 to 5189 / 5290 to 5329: -0.03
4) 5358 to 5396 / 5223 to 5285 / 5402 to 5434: 0.00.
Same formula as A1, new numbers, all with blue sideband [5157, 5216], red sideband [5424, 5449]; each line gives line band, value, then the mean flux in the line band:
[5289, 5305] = -2.8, 2.44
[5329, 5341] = -0.4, 2.24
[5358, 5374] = -0.5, 2.3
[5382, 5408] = -0.7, 2.36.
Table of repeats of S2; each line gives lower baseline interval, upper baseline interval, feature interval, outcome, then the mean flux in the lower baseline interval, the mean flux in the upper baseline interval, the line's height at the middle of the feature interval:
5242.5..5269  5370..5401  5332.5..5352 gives -0.6 Ang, 2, 2.33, 2.22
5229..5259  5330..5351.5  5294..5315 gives -2.3 Ang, 2.03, 2.26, 2.17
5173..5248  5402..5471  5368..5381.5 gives -0.3 Ang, 1.93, 2.39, 2.27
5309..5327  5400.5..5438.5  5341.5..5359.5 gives -0.6 Ang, 2.34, 2.35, 2.34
